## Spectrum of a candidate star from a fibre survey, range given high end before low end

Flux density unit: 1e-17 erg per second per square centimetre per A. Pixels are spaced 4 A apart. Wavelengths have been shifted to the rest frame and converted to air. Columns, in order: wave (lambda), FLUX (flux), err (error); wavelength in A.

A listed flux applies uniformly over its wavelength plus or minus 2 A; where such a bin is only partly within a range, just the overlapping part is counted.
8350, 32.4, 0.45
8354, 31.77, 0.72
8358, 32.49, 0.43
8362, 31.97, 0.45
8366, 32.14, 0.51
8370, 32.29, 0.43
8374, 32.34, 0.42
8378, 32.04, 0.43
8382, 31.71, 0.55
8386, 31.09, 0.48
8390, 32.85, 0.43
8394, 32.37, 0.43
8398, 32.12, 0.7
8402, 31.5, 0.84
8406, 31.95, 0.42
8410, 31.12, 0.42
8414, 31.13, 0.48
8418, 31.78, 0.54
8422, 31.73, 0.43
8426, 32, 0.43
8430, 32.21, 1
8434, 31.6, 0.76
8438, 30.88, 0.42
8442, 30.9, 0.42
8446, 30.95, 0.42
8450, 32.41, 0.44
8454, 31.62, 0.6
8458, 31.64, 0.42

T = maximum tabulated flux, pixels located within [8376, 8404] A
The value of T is 32.85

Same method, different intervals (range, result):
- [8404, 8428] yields 32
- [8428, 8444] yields 32.21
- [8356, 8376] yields 32.49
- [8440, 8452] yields 32.41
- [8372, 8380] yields 32.34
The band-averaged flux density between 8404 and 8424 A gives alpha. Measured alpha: 31.5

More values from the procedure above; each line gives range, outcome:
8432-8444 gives 31.1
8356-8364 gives 32.2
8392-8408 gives 32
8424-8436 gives 31.9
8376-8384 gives 31.9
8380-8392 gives 31.9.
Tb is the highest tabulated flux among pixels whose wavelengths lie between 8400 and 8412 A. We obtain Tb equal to 31.95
